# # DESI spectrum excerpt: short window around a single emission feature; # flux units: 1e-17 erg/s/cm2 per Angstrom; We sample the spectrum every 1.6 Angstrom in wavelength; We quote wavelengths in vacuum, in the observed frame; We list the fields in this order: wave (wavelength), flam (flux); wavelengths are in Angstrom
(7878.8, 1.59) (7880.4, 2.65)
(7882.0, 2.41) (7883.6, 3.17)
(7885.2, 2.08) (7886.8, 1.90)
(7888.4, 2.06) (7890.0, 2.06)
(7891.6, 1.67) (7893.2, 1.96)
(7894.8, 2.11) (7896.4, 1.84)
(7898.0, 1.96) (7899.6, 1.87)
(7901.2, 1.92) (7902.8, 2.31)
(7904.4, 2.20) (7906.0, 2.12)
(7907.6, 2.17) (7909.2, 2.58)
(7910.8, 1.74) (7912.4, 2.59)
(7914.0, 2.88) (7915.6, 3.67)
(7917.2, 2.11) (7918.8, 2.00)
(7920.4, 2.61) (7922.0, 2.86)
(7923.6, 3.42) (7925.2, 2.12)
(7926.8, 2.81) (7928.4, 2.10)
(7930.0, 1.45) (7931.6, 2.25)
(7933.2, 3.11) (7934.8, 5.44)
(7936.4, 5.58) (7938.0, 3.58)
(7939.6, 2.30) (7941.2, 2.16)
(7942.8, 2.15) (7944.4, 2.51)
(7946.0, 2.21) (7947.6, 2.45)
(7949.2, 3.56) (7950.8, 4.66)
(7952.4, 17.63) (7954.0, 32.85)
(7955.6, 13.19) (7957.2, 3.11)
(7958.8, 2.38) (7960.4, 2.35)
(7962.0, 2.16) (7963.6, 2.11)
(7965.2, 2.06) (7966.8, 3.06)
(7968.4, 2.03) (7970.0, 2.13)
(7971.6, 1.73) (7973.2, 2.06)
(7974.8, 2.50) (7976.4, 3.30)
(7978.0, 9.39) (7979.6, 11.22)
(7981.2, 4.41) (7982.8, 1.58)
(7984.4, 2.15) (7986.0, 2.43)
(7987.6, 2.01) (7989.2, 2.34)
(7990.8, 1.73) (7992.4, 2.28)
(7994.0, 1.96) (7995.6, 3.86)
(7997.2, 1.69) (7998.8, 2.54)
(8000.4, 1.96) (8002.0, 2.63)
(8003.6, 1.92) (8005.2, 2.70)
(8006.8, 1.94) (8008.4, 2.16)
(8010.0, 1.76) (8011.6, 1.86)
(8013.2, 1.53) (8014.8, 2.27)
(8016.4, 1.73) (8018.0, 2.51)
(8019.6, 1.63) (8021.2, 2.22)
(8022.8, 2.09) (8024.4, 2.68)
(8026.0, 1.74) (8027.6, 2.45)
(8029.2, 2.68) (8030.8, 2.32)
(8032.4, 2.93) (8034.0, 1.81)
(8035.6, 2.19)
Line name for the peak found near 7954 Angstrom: H-alpha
